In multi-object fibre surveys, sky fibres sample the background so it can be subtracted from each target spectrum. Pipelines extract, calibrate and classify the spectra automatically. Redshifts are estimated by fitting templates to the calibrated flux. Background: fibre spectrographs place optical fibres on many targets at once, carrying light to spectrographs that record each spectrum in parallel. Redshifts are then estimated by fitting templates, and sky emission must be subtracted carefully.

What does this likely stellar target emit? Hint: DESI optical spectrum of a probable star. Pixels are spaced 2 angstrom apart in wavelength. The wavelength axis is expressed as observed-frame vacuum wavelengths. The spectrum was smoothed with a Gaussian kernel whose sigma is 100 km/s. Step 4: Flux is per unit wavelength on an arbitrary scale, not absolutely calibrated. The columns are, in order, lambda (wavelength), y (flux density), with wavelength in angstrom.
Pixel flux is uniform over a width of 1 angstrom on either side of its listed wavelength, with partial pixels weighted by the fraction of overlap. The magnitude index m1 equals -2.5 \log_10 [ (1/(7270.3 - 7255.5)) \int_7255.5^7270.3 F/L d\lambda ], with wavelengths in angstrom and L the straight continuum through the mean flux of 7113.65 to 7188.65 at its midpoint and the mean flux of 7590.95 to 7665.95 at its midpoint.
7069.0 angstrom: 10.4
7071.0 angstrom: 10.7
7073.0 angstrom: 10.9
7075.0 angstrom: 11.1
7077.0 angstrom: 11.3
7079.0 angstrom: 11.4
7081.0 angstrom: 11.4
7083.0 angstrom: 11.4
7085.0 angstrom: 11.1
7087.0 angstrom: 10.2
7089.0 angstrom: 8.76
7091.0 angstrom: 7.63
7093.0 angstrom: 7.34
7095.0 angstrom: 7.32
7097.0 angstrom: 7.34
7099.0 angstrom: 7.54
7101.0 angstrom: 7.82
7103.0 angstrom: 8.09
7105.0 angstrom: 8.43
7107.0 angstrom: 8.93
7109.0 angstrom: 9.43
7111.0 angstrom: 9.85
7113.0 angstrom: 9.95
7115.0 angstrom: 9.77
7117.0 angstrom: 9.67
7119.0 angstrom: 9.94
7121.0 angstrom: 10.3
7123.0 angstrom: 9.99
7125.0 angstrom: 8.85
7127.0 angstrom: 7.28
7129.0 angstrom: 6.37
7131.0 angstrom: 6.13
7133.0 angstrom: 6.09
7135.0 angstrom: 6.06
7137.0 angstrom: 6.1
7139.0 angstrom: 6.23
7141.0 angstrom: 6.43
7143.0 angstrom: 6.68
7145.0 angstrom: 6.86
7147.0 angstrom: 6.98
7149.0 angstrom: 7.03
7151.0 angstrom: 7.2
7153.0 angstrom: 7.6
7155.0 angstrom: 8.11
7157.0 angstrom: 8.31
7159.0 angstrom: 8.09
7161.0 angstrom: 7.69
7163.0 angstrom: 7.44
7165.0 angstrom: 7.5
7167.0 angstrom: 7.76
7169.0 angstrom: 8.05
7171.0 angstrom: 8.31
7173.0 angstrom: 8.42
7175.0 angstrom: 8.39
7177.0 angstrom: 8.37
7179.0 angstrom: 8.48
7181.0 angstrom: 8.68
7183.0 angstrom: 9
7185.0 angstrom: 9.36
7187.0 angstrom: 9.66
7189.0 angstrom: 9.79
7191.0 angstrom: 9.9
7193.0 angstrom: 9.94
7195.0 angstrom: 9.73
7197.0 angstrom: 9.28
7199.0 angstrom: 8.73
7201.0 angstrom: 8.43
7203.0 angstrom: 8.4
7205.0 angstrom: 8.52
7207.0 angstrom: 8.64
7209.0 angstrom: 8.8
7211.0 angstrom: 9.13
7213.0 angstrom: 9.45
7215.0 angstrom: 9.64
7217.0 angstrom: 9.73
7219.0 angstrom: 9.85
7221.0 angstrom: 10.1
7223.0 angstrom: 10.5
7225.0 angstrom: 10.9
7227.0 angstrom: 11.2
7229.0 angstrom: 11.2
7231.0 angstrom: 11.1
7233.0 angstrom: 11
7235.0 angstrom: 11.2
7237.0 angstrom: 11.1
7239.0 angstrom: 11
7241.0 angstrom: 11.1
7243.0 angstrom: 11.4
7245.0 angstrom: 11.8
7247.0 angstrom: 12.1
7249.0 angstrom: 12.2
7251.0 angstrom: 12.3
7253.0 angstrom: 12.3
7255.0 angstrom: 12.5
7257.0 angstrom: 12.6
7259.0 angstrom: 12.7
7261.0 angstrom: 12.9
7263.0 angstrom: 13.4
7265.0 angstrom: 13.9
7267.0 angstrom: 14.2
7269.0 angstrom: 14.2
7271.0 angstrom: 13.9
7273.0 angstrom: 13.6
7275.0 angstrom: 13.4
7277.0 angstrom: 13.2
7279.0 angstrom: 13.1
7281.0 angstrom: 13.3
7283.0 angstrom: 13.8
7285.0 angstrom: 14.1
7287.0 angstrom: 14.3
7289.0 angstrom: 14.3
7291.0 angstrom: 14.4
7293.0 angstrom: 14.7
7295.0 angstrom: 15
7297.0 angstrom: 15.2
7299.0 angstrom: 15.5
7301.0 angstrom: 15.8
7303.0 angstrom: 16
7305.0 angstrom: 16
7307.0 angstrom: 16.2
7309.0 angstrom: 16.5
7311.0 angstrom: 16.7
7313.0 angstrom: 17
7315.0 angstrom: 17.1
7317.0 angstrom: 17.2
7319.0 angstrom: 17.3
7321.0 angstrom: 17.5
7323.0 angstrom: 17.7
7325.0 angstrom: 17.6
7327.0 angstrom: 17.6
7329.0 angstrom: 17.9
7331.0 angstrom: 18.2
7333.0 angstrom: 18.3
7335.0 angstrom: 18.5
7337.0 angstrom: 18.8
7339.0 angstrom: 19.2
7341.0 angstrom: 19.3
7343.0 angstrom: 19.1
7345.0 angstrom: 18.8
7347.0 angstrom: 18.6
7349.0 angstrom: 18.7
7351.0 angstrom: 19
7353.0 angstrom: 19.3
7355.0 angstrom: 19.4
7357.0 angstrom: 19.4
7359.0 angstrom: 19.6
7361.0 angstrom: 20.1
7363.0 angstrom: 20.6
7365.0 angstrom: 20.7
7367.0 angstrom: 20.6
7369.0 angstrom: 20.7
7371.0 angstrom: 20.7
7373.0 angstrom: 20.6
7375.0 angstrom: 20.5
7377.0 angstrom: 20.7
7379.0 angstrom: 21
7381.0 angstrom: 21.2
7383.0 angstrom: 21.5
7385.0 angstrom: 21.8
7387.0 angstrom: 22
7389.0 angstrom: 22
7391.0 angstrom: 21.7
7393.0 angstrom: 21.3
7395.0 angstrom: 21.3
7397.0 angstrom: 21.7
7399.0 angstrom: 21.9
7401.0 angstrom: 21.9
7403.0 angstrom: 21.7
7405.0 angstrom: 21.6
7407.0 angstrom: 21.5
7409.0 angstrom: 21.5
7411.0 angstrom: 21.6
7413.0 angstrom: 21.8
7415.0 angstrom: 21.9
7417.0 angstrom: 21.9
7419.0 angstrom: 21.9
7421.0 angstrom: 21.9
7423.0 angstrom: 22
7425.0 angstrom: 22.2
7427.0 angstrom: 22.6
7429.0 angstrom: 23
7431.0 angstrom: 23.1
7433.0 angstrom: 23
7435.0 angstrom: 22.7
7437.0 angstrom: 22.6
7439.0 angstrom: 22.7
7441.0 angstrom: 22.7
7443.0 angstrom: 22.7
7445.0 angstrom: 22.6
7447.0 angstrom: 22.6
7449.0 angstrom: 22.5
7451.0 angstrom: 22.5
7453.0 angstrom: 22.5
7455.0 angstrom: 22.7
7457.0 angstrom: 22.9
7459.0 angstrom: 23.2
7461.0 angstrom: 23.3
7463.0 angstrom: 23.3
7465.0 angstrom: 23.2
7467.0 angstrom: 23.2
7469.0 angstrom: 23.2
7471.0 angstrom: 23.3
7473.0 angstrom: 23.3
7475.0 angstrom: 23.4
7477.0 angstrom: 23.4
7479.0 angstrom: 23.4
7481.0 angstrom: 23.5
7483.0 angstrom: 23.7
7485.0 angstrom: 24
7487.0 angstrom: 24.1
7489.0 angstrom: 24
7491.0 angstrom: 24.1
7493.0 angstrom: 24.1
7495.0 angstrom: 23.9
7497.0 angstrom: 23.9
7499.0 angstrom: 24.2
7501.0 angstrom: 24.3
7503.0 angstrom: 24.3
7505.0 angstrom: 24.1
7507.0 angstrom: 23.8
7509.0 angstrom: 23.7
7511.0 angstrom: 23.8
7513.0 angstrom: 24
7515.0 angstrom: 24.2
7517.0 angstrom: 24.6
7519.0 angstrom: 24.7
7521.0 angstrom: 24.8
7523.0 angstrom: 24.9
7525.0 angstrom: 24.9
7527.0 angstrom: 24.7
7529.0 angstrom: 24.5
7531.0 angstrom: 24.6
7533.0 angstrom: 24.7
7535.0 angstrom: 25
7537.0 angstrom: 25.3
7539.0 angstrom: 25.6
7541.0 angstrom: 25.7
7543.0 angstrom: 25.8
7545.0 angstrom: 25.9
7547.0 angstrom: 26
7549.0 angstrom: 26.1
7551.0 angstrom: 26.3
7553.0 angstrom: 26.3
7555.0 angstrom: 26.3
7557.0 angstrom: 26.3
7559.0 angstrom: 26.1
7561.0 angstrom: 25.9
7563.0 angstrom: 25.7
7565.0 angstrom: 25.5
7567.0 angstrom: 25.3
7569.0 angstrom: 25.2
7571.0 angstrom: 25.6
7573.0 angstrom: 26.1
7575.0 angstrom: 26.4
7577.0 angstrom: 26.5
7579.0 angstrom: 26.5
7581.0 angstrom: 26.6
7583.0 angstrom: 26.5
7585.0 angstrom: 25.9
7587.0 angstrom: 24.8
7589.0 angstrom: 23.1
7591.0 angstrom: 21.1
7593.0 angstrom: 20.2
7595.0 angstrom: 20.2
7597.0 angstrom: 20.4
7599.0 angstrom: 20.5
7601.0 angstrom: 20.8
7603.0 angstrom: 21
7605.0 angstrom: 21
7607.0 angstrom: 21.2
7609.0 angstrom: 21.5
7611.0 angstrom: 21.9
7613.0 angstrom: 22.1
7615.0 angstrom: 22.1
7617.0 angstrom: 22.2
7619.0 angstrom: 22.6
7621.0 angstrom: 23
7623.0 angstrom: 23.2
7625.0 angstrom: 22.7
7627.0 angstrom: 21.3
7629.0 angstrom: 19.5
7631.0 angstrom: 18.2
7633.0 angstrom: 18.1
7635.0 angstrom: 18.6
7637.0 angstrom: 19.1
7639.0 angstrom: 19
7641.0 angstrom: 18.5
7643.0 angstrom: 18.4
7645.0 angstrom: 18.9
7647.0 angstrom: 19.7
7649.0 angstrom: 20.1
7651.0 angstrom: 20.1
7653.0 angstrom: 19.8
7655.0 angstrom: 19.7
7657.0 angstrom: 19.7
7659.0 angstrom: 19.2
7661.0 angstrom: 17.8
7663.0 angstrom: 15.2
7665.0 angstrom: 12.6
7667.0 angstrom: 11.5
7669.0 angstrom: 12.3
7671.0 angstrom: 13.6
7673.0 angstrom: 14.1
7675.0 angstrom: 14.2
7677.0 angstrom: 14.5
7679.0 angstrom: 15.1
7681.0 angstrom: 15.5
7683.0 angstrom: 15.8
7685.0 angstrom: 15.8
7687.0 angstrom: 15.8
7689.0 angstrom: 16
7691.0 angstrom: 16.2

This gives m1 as -0.236 mag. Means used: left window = 7.95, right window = 20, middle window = 13.4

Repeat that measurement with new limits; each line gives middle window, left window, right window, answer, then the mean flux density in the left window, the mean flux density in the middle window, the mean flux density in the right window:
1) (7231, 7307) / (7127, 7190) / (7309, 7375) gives 0.08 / 7.64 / 13.3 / 18.8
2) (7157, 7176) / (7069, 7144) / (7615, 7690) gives 0.22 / 8.77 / 7.98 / 17.9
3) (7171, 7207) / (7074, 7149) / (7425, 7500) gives 0.29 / 8.52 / 8.98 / 23.2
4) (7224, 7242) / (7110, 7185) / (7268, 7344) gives 0.12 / 7.96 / 11.1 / 16.1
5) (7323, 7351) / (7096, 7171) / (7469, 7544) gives -0.10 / 7.89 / 18.5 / 24.3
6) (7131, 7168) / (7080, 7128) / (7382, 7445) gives 0.48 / 9.1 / 7.09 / 22.1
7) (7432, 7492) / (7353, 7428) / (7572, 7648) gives -0.08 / 21.2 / 23.1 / 21.8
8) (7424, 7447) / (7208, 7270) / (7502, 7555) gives -0.10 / 11.5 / 22.7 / 25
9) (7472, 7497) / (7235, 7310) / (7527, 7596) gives -0.08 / 13.6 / 23.7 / 25.2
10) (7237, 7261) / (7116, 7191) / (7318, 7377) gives 0.13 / 7.95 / 12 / 19.1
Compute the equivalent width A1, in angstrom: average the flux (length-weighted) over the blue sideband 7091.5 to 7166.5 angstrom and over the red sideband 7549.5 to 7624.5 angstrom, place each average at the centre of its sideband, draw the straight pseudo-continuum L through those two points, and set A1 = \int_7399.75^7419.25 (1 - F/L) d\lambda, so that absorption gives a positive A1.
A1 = -4.5 angstrom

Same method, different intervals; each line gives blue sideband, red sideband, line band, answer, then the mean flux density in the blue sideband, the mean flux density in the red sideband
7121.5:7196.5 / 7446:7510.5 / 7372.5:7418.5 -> -4.90 angstrom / 7.94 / 23.5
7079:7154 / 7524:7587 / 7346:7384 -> -4.19 angstrom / 8.26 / 25.7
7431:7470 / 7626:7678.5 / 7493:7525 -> -4.45 angstrom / 22.9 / 17.4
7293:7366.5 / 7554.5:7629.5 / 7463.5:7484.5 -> -2.39 angstrom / 17.9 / 23.5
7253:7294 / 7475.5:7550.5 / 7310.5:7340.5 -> -3.48 angstrom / 13.6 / 24.5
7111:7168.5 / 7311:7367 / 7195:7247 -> 8.93 angstrom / 7.77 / 18.6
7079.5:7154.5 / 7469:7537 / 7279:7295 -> 1.18 angstrom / 8.24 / 24.1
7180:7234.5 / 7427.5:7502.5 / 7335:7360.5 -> -3.02 angstrom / 9.67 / 23.3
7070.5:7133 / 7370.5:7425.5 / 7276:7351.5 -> 6.19 angstrom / 9.17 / 21.5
